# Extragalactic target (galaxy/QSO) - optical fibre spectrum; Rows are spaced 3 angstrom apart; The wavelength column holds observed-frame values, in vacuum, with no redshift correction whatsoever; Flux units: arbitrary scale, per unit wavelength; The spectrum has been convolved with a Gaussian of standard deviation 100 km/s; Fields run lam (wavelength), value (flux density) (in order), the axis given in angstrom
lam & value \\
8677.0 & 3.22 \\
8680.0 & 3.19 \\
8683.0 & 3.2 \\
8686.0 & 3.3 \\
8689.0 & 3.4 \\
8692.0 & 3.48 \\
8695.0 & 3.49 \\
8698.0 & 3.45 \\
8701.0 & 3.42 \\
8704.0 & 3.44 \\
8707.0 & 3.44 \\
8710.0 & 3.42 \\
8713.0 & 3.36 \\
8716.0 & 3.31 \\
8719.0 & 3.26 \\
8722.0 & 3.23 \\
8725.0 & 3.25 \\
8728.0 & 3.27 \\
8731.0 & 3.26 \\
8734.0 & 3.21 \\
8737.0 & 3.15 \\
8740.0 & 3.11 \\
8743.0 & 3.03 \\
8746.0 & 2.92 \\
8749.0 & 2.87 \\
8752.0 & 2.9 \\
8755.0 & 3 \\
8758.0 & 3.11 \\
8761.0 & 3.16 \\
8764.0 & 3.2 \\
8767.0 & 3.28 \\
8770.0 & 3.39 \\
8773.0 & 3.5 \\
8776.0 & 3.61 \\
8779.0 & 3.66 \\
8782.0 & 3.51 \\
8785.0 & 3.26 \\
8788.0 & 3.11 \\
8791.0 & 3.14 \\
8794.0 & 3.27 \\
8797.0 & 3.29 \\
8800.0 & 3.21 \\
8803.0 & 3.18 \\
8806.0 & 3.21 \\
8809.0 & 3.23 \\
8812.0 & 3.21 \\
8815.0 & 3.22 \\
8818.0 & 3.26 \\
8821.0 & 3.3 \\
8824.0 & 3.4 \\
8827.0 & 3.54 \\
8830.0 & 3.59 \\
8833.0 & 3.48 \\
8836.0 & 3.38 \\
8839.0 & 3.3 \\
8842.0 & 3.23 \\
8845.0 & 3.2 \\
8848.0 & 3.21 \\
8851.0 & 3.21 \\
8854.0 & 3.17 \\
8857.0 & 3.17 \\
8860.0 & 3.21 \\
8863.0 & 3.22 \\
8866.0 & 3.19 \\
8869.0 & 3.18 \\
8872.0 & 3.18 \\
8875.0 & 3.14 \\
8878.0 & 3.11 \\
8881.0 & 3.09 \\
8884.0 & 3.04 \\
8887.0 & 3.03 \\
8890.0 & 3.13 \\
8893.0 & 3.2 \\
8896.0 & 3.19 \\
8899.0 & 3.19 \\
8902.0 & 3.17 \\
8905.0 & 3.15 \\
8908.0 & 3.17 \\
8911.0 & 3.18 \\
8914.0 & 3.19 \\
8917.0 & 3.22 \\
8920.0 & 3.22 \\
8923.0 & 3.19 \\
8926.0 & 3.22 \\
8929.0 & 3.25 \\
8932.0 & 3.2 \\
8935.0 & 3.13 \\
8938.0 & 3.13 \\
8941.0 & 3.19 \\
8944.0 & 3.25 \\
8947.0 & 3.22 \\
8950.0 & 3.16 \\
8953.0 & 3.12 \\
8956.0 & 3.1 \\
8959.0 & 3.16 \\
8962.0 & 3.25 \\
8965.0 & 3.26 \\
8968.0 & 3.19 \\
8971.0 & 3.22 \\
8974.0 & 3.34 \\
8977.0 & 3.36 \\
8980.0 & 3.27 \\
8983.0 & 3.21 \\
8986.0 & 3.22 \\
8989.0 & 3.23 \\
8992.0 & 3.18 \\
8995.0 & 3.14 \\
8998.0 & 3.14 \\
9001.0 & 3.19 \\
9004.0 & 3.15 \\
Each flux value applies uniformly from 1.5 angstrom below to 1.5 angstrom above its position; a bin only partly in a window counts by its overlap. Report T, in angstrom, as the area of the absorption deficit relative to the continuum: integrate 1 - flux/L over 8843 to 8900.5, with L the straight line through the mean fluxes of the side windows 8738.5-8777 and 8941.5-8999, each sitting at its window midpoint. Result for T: 0.4 angstrom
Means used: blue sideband 3.15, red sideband 3.21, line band 3.16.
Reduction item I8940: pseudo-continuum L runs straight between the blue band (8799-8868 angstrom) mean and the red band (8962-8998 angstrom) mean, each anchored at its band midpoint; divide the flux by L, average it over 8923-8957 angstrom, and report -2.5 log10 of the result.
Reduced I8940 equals 0.022 mag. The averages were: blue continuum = 3.27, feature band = 3.18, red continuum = 3.23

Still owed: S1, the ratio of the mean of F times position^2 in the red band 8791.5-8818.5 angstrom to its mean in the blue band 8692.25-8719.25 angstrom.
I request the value 0.97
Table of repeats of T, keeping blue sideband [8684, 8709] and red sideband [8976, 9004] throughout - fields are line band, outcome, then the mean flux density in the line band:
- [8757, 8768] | 0.6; 3.19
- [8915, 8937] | 0.4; 3.2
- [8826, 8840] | -0.6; 3.46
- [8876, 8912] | 1.6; 3.14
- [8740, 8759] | 2.3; 2.98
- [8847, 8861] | 0.5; 3.19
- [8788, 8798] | 0.4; 3.21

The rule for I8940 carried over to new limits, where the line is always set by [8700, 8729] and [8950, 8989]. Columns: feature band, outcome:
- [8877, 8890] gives 0.065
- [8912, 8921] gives 0.013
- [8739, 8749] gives 0.115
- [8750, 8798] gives 0.014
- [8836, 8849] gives 0.009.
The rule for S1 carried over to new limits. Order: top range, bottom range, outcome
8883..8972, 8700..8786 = 1.02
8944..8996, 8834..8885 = 1.03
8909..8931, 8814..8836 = 0.96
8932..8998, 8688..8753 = 1.04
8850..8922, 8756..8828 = 0.98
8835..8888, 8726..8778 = 1.03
